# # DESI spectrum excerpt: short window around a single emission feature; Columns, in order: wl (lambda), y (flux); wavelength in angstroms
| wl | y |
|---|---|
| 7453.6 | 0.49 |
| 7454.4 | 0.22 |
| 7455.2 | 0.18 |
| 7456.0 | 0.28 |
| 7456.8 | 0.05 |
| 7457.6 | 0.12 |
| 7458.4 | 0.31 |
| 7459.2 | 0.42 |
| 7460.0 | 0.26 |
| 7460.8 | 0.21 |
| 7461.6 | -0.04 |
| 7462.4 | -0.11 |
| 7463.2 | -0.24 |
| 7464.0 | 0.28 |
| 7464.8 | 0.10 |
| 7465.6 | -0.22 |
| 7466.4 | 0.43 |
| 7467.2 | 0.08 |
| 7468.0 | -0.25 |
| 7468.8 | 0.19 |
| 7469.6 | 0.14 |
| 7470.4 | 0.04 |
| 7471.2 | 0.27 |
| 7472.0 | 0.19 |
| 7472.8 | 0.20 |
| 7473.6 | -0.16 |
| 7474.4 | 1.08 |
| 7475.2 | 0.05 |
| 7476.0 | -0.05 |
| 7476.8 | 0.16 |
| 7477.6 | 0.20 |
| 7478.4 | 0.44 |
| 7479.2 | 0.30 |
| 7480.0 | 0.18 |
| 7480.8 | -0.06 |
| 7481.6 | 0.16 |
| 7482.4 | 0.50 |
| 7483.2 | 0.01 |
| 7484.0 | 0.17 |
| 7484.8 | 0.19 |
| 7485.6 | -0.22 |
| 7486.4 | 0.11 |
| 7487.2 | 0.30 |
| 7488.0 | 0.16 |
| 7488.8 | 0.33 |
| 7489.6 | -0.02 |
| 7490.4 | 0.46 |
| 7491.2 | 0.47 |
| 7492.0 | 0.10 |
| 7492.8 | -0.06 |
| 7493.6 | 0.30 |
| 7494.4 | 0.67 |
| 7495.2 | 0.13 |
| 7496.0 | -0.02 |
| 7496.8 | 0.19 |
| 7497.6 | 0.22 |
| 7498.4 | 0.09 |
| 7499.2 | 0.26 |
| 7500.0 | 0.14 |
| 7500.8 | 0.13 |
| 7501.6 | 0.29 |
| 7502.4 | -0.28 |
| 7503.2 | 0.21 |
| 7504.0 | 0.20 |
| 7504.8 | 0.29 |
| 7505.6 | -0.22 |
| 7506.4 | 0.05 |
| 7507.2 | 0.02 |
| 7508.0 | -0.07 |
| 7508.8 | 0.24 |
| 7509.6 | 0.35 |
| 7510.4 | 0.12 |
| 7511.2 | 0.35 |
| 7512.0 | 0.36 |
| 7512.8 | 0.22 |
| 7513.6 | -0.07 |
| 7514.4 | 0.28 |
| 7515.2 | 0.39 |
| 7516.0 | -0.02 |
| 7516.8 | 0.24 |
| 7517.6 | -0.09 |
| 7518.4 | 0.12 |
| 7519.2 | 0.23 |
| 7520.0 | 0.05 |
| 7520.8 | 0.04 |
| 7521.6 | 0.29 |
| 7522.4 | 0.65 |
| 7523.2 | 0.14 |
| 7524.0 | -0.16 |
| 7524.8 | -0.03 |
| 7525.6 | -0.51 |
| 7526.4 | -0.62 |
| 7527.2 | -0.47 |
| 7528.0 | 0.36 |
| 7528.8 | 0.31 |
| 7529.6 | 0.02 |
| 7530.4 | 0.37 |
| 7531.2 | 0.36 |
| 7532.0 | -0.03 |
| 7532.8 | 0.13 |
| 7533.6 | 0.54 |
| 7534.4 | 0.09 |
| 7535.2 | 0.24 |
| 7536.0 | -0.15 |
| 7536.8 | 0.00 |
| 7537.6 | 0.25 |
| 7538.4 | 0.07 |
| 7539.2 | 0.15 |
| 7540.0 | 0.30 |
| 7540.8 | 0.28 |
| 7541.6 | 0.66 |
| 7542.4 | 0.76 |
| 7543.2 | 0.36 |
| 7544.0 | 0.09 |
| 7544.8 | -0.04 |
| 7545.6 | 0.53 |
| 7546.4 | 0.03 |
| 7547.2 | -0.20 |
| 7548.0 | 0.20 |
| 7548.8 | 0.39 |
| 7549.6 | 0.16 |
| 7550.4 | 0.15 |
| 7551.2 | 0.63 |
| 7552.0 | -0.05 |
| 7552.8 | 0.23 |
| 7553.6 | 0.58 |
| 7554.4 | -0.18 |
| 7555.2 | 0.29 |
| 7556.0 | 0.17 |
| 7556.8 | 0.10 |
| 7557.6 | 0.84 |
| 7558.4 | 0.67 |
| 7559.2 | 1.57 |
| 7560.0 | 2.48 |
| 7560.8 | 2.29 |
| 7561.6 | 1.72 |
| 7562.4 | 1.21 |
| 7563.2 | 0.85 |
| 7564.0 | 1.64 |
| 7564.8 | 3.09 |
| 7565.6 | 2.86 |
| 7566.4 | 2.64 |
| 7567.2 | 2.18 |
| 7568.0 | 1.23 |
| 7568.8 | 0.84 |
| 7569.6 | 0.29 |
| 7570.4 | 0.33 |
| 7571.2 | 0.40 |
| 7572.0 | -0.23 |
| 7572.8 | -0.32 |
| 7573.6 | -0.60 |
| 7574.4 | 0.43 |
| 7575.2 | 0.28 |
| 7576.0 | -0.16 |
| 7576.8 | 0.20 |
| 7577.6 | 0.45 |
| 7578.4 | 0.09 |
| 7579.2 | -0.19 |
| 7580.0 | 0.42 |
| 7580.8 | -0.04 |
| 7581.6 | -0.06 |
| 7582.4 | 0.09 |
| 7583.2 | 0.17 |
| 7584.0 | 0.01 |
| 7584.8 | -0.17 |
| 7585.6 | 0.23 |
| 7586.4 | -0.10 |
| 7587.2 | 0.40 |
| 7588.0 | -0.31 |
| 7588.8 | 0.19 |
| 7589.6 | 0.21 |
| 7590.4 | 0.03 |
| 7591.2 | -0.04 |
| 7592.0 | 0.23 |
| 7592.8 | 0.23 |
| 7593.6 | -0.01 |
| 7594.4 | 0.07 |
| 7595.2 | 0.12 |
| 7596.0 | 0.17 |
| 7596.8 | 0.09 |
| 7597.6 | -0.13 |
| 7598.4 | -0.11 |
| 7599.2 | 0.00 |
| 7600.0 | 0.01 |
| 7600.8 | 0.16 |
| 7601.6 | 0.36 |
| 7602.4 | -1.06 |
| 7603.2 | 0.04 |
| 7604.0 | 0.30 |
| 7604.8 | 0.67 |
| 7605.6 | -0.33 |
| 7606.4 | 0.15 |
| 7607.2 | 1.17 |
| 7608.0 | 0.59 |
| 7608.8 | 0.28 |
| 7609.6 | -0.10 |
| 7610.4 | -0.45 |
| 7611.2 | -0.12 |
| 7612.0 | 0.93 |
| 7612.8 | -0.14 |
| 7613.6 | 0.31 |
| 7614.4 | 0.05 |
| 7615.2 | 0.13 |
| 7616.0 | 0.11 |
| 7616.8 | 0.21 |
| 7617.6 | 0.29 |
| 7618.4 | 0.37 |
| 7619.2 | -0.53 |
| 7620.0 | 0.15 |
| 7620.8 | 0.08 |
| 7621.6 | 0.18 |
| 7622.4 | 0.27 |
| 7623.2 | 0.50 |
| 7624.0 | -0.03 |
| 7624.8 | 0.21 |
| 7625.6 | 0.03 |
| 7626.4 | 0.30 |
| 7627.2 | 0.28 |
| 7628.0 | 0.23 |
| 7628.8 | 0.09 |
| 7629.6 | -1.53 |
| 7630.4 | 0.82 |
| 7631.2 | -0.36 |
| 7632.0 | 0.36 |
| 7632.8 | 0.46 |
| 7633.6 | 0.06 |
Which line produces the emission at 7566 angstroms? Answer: [O II] 3727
